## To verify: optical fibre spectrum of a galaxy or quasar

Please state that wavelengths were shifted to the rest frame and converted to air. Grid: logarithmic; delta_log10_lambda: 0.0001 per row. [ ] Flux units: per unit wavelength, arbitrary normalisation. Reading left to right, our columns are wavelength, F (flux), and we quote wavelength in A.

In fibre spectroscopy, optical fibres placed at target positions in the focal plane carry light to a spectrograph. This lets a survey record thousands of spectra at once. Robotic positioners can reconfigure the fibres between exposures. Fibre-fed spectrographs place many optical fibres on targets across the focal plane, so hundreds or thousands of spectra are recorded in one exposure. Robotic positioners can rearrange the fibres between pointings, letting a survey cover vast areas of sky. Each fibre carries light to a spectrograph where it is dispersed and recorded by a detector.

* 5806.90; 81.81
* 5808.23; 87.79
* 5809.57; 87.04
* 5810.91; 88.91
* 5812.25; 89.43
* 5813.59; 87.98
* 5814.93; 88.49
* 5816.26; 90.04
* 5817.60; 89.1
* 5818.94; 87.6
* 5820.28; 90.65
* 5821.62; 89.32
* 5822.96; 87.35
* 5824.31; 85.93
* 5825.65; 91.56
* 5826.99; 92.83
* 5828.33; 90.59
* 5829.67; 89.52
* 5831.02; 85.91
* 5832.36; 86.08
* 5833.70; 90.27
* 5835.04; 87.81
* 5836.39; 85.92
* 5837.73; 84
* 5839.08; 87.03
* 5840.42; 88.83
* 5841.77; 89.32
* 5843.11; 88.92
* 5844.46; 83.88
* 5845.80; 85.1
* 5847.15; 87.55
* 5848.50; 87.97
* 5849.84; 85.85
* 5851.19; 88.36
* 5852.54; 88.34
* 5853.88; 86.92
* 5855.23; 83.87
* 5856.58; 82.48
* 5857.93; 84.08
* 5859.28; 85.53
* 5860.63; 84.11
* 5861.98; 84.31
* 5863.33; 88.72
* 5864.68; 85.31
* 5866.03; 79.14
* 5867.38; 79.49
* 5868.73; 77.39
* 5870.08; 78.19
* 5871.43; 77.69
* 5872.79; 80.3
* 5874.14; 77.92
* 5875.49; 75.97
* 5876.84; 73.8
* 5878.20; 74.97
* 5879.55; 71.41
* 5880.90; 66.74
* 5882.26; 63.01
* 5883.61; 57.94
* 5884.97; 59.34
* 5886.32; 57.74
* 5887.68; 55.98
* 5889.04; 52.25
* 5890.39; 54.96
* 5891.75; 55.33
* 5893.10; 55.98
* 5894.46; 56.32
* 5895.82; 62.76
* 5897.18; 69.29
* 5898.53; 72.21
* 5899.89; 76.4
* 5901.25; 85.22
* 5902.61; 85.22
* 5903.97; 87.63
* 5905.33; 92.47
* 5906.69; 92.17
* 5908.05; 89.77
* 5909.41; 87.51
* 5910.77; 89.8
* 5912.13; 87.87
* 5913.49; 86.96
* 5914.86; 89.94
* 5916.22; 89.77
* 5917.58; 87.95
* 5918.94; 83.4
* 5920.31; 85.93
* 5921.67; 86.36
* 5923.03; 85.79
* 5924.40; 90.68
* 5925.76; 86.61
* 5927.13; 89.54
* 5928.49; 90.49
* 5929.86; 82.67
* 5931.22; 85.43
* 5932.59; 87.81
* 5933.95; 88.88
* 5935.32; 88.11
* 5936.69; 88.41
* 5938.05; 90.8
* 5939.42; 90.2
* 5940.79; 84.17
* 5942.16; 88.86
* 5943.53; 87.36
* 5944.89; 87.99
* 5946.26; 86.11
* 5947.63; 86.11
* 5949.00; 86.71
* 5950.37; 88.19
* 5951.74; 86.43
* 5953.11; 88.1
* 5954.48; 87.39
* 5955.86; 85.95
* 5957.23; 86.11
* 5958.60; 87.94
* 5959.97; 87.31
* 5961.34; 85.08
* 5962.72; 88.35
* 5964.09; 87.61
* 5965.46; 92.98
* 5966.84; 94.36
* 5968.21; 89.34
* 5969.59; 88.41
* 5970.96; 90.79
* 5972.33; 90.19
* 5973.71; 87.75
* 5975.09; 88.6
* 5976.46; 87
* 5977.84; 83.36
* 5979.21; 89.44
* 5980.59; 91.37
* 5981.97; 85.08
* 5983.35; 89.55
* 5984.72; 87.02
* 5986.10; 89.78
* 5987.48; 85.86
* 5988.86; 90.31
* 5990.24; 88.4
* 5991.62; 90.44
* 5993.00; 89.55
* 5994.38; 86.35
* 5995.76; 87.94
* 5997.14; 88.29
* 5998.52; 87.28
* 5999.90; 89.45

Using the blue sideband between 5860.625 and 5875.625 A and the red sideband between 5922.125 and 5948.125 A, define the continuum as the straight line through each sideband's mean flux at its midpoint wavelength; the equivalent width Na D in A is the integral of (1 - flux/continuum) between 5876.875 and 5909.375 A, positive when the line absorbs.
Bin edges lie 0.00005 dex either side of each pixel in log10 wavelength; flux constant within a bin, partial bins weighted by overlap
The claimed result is 5.31 A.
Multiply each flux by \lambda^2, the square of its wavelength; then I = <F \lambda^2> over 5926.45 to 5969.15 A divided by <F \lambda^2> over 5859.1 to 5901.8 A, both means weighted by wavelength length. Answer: 1.27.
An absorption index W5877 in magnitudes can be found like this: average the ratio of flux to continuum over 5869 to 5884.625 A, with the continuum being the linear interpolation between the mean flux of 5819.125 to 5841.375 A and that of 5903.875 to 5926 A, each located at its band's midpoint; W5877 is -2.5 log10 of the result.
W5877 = 0.22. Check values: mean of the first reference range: 88.3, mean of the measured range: 72.4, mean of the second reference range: 88.3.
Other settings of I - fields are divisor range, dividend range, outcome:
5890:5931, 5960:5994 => 1.11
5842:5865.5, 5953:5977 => 1.07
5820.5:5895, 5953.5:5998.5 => 1.16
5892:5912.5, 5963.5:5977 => 1.17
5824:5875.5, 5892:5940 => 1.01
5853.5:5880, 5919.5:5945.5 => 1.11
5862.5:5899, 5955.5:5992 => 1.32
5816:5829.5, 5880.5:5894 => 0.66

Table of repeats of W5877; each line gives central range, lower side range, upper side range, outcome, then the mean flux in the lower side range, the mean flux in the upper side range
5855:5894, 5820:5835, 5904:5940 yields 0.22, 89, 88.3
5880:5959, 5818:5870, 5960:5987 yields 0.09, 86.4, 88.7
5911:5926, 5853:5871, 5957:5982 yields -0.02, 83.1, 88.6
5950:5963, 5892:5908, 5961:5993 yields -0.02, 76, 88.8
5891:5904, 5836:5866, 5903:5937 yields 0.25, 86.1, 88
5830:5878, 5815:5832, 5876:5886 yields -0.10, 89.1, 66.6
